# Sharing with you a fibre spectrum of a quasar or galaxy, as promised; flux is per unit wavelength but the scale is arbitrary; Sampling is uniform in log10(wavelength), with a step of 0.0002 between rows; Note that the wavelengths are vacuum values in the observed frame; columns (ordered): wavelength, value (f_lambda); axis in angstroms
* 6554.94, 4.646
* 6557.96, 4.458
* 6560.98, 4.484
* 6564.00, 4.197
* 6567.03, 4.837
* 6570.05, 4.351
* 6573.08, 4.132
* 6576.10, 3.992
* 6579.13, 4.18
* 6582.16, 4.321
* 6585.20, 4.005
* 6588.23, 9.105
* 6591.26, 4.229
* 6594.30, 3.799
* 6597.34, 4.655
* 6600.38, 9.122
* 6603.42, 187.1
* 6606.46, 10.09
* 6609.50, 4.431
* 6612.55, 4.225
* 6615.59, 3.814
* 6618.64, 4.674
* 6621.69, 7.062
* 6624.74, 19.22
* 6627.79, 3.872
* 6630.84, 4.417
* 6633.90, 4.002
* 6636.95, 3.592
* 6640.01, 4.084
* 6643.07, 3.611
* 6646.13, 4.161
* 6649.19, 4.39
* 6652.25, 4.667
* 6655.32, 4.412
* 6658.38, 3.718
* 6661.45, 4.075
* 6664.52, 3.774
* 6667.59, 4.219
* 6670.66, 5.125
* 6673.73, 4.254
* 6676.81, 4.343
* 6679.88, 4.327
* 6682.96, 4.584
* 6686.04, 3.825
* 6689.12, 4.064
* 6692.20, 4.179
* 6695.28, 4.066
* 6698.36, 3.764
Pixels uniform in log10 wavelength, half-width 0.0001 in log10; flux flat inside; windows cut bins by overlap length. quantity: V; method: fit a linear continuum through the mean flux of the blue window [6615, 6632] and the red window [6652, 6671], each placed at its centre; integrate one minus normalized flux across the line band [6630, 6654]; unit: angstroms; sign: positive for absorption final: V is 6.9 angstroms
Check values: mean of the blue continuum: 7.42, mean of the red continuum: 4.2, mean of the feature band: 4.11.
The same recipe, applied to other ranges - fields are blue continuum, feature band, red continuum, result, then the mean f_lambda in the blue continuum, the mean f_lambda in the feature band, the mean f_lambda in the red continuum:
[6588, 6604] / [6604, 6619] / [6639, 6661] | 4.84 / 29.7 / 16.9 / 4.15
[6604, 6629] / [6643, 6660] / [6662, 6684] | 8.00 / 14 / 4.21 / 4.36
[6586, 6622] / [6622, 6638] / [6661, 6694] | 8.73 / 21.2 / 7.13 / 4.26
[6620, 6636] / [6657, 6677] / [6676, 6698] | 4.01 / 7.53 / 4.21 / 4.17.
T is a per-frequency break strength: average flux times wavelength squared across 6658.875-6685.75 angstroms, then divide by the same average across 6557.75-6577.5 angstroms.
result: 1.0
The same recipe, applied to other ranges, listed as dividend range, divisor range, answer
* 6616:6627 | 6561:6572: 2.11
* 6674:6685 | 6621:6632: 0.50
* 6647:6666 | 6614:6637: 0.65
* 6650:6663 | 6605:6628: 0.58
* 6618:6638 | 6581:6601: 1.27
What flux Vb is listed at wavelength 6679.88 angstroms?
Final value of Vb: 4.327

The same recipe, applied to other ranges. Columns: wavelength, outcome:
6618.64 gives 4.674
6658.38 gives 3.718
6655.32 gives 4.412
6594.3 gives 3.799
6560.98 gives 4.484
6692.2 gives 4.179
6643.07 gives 3.611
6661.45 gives 4.075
